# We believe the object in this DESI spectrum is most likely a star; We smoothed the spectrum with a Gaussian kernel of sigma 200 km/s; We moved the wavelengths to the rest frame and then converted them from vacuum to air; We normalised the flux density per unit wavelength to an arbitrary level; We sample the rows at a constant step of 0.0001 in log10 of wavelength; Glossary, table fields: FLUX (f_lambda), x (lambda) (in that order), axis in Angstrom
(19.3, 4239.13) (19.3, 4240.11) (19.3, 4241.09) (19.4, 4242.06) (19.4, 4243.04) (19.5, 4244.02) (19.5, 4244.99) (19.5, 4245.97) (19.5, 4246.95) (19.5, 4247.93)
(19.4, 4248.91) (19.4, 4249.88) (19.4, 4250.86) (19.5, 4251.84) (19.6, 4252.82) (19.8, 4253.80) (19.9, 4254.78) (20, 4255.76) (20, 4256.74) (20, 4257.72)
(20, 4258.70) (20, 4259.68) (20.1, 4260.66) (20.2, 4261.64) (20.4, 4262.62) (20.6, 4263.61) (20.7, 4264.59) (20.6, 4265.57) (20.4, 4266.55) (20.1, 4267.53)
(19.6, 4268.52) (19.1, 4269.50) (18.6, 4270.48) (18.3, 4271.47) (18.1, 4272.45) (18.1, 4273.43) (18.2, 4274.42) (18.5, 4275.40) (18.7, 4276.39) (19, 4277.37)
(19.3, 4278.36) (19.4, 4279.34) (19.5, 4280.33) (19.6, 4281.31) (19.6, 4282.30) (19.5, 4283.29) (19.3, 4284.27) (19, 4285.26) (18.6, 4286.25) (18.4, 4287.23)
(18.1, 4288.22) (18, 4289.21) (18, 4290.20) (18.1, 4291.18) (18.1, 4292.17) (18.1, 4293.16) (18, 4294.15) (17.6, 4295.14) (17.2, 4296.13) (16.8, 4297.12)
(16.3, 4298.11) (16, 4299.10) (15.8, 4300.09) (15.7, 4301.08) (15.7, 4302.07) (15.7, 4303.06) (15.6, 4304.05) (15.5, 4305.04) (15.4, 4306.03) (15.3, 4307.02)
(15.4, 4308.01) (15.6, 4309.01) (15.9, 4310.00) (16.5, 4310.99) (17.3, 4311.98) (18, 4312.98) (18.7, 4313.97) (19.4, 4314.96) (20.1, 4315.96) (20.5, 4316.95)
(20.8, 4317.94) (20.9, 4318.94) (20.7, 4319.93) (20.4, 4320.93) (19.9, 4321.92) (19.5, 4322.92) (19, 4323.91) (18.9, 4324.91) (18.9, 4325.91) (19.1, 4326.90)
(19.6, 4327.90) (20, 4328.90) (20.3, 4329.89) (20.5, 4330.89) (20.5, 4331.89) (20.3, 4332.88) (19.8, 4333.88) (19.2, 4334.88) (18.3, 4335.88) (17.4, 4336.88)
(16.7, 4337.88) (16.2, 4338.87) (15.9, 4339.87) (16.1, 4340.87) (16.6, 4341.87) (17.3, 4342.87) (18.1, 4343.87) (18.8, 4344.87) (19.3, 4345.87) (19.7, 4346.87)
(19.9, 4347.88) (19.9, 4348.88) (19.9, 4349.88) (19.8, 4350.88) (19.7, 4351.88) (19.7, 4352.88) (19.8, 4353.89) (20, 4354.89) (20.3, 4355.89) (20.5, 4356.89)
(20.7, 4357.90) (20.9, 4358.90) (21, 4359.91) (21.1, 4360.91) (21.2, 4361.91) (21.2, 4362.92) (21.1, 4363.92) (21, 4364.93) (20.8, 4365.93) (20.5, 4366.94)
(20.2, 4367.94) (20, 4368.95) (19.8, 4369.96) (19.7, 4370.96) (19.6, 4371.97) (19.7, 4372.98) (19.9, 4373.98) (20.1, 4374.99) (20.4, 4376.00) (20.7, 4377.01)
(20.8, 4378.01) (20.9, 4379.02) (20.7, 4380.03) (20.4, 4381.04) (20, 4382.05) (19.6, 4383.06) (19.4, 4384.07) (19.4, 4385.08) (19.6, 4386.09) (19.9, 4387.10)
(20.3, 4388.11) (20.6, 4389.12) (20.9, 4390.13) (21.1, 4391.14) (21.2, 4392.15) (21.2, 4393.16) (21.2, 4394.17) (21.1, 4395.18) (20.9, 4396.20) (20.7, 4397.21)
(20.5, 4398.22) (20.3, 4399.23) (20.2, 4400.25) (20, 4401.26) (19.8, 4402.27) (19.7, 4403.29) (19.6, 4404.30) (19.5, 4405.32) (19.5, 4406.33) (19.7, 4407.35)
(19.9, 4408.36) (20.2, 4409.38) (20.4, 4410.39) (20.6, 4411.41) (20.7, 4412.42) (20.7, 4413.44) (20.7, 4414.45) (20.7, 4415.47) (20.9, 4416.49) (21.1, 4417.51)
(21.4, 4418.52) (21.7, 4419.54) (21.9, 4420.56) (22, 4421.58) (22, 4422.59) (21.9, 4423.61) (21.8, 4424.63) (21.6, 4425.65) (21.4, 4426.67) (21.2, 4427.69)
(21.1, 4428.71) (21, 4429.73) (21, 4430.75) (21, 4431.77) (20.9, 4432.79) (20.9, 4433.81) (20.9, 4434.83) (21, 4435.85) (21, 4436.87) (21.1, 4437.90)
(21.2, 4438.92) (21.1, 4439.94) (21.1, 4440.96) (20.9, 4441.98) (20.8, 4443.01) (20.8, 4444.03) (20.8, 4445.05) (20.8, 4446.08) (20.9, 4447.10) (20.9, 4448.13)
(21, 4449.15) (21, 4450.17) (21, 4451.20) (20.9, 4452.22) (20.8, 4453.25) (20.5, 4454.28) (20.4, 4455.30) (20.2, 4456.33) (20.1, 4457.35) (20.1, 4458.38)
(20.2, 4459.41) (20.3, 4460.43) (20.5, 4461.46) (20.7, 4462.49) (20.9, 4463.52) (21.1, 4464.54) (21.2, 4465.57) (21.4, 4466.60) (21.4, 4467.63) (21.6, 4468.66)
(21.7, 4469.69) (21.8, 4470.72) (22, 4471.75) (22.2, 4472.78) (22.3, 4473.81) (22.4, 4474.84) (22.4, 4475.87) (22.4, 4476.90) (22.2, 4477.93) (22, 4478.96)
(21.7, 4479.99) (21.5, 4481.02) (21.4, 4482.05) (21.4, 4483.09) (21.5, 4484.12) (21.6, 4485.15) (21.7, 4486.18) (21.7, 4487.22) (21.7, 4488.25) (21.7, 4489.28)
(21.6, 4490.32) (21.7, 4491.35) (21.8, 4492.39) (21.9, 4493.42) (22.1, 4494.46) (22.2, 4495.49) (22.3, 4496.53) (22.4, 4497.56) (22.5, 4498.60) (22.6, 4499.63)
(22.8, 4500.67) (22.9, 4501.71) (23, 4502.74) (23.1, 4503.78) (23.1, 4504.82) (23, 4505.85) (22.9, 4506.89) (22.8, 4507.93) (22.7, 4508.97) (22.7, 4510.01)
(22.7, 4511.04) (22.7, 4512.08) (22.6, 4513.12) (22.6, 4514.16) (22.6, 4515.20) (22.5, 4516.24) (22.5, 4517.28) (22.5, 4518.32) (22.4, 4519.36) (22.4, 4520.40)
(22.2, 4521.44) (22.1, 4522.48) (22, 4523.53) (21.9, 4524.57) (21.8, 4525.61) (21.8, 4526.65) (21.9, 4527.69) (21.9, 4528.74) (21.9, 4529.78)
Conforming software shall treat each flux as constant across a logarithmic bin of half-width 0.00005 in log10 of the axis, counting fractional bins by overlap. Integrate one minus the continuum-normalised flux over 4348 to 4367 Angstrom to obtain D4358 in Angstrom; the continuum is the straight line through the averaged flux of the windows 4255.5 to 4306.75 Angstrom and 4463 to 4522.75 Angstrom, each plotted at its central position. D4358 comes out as -0.6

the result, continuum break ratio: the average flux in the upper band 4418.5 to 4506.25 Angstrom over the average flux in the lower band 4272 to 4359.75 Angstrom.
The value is 1.2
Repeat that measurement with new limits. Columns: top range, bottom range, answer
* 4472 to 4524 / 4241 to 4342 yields 1.19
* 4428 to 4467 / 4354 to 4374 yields 1.02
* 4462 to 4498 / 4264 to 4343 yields 1.19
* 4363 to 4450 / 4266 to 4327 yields 1.13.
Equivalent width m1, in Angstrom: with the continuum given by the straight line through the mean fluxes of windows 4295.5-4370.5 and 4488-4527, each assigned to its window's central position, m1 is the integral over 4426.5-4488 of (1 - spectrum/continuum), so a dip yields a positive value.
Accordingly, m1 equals 0.5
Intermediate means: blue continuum 18.8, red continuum 22.4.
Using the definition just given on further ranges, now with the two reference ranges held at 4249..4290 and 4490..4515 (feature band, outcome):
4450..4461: 0.71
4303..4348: 4.01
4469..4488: 0.29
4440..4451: 0.43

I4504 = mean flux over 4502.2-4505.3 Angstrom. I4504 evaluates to 23.1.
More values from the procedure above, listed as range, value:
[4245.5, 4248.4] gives 19.5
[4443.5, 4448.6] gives 20.8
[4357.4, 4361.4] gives 20.9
